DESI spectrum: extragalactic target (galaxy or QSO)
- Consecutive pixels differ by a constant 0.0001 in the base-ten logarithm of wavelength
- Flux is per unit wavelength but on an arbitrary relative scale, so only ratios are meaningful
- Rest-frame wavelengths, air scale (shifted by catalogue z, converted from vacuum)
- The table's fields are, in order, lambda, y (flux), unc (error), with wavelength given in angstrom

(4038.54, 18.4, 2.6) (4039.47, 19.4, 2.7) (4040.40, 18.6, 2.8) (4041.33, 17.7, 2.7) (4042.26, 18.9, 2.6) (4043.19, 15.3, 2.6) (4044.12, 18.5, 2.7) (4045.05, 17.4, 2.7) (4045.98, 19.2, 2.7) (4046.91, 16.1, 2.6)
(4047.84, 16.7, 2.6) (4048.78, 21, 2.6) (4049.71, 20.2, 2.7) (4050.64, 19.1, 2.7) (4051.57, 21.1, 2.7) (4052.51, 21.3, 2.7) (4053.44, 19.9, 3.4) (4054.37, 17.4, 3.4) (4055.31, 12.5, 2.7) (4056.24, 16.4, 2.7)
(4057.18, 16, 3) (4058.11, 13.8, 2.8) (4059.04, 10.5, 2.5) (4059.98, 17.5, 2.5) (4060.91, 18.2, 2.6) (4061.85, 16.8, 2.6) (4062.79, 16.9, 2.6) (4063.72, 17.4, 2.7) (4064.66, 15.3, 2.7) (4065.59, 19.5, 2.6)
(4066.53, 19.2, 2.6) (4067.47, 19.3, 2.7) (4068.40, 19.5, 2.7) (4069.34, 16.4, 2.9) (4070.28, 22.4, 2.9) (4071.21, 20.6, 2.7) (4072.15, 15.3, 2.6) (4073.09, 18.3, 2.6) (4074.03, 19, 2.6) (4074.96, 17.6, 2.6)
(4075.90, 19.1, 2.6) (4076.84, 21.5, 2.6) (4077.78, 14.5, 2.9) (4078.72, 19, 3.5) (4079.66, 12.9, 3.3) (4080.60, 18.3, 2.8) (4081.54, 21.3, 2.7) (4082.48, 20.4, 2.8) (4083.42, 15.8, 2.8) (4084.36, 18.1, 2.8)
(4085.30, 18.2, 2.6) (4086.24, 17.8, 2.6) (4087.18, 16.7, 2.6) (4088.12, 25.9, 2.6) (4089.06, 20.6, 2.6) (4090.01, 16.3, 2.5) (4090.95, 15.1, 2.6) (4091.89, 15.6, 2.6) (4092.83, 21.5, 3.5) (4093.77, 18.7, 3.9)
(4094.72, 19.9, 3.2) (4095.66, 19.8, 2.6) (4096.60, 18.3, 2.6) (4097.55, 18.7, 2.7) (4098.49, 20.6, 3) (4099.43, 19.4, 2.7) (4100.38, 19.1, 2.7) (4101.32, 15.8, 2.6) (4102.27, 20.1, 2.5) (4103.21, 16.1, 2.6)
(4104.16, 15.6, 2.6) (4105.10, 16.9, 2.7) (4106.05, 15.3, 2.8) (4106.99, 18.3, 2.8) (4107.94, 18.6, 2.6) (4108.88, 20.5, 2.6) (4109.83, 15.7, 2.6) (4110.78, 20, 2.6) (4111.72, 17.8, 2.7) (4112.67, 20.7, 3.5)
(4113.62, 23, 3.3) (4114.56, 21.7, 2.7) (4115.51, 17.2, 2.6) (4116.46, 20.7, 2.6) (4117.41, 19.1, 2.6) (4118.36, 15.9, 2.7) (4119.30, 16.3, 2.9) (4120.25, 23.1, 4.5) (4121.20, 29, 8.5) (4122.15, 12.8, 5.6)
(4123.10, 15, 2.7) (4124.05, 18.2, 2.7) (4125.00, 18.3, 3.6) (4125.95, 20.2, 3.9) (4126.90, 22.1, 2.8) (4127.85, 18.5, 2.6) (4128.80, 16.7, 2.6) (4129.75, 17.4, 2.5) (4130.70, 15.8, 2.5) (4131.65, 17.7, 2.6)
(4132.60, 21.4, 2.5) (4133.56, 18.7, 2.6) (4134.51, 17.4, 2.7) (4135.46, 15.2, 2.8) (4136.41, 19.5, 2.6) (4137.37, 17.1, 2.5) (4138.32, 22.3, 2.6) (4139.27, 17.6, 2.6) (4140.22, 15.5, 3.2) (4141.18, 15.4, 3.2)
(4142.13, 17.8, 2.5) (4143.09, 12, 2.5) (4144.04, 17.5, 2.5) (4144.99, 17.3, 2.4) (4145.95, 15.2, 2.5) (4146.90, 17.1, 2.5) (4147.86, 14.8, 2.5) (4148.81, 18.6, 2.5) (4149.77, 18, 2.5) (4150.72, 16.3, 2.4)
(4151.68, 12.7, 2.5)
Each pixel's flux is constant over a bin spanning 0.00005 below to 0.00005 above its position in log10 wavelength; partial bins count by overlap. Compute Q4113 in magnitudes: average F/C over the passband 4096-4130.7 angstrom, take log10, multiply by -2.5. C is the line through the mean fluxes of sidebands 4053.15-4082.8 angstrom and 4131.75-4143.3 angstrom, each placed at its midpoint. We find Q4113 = -0.06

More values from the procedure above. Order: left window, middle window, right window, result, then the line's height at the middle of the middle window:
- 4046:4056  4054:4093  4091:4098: 0.05 mag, 18.6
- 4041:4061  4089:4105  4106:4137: 0.01 mag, 18.3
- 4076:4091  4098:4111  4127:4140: 0.02 mag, 18.3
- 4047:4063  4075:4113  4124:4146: -0.05 mag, 17.5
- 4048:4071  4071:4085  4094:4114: 0.00 mag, 18.1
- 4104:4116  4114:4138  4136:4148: -0.05 mag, 17.8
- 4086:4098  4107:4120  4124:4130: -0.01 mag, 18.9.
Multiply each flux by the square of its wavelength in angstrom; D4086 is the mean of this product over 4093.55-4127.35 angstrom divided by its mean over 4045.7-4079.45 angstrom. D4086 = 1.08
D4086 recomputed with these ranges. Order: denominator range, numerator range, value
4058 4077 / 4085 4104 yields 1.06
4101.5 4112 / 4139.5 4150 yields 0.94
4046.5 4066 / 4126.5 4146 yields 1.05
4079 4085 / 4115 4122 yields 1.13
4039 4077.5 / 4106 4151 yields 1.05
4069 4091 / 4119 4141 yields 1.03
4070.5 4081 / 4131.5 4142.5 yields 1.03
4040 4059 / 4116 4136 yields 1.09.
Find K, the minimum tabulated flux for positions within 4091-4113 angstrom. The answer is 15.3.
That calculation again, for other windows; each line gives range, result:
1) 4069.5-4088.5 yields 12.9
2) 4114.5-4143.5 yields 12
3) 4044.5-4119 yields 10.5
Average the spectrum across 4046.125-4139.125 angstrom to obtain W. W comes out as 18.3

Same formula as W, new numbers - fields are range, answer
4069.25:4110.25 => 18.3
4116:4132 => 18.6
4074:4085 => 18.1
